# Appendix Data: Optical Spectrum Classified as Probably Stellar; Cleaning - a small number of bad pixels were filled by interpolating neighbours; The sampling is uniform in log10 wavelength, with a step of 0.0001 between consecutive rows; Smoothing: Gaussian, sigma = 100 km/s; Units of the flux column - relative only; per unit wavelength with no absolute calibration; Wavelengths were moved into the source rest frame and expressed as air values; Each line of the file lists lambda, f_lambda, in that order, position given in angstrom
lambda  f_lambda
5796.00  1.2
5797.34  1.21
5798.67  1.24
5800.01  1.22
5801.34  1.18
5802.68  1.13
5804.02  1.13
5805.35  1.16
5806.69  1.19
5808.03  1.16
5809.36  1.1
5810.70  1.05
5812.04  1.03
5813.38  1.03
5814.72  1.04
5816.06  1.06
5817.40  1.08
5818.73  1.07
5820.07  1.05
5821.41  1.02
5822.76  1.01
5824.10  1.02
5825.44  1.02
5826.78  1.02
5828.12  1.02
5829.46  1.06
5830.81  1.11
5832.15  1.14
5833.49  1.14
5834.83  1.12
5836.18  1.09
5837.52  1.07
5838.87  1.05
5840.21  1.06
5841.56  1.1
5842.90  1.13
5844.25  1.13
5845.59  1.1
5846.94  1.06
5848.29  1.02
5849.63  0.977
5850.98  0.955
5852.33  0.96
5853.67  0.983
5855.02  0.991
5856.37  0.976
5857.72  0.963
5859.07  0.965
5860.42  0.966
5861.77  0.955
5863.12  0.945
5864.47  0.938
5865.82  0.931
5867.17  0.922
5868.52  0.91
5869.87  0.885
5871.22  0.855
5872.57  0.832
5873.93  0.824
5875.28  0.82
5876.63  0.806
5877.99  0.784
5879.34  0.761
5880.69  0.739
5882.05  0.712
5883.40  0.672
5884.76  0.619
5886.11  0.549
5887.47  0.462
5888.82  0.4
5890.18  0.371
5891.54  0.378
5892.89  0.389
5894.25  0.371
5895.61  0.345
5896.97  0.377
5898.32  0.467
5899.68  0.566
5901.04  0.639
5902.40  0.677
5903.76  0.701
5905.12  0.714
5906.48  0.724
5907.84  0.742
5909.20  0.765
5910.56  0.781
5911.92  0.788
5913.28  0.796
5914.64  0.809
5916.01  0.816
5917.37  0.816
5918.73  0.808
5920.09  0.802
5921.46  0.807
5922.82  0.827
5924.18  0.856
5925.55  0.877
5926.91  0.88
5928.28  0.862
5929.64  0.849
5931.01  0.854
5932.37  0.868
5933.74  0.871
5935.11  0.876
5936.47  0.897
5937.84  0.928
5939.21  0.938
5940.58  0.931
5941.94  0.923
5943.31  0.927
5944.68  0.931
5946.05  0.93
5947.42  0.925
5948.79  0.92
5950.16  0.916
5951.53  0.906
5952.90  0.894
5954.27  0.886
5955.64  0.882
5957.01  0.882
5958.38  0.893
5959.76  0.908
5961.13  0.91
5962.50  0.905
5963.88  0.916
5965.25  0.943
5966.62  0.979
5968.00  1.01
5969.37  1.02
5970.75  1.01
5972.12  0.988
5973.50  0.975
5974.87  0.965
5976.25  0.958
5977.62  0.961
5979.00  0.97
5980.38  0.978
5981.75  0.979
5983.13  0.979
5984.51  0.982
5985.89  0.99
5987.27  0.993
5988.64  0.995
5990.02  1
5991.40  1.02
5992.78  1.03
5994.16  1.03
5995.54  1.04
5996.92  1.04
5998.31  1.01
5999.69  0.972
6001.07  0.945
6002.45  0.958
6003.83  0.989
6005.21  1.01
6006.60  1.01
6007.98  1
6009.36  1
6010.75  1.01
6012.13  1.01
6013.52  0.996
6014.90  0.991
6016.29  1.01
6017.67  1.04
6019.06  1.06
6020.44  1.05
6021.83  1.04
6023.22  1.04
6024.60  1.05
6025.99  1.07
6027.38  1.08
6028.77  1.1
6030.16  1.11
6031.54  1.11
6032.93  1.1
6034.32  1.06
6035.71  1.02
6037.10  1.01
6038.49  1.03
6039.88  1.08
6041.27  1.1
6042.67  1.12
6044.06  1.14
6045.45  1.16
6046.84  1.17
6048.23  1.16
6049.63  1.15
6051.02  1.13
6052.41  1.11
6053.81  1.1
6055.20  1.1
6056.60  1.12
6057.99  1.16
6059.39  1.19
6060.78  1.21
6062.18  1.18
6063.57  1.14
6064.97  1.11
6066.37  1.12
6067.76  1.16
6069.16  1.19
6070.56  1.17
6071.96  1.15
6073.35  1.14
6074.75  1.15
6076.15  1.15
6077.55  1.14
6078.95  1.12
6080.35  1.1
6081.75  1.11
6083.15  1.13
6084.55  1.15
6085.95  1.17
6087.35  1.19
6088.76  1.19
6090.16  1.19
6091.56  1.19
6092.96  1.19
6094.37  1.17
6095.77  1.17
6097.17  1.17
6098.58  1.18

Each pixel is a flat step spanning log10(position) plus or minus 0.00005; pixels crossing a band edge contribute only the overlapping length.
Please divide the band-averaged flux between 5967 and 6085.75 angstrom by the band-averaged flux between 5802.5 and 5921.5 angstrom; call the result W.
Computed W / 1.21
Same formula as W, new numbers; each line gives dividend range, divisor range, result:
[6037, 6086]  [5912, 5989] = 1.25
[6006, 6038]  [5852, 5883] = 1.18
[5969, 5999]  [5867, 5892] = 1.43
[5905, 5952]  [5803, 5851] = 0.80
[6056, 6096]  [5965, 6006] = 1.17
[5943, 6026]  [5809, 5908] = 1.12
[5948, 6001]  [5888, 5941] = 1.34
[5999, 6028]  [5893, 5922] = 1.50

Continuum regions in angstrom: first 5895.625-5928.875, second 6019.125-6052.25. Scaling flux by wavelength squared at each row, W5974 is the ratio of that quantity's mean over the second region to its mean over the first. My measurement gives 1.5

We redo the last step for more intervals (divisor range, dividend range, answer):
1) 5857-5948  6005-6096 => 1.51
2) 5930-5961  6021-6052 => 1.25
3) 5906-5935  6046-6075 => 1.47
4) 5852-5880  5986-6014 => 1.16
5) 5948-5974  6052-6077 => 1.27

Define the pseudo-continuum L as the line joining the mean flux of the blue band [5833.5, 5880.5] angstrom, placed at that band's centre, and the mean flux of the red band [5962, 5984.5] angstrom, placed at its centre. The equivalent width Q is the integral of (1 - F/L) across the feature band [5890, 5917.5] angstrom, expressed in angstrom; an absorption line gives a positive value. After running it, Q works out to 9.8 angstrom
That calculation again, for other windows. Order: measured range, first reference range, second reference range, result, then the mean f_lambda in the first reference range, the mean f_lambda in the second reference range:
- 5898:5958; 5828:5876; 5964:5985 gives 9.39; 0.998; 0.978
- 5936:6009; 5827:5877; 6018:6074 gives 7.34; 0.995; 1.11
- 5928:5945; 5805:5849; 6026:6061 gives 3.06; 1.08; 1.11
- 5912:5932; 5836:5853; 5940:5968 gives 2.61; 1.05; 0.918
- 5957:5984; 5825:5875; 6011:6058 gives 2.43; 1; 1.08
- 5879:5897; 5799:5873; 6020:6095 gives 9.32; 1.04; 1.13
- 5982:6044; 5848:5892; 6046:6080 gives 1.75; 0.813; 1.15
